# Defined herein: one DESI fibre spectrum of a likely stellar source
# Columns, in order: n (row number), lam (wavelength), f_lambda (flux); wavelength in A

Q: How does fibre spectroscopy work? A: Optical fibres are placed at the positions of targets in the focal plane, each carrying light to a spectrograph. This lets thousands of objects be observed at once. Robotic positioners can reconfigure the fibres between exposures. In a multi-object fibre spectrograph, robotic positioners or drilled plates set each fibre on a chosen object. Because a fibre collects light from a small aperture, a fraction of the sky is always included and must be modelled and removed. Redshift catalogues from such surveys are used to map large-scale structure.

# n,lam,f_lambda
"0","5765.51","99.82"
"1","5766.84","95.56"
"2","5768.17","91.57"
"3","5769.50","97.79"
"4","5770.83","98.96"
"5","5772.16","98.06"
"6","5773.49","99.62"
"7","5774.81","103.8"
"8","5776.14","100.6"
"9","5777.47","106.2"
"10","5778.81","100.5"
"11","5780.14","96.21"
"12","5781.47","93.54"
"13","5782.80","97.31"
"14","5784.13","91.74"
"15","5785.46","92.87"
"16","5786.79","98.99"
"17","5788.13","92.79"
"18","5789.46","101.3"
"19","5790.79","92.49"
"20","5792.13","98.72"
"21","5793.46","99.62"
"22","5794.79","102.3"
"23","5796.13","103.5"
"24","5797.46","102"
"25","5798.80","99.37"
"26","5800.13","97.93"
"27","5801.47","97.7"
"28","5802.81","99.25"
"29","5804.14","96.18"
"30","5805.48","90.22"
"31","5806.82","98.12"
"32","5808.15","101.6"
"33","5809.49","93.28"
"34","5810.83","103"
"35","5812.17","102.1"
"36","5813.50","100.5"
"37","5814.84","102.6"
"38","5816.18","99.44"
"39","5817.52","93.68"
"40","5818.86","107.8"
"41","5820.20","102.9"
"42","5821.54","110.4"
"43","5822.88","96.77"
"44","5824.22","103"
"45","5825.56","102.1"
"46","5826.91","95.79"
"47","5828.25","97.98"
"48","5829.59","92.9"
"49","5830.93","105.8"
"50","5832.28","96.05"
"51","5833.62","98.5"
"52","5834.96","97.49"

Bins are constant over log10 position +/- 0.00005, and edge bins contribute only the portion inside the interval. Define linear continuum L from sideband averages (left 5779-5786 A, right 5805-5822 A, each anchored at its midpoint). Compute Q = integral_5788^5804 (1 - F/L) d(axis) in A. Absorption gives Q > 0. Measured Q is -0.3 A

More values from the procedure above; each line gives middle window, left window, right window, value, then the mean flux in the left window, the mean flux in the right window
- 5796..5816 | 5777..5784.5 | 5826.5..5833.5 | -0.27 A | 97.5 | 97.9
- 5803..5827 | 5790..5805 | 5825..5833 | -0.36 A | 98.9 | 98.3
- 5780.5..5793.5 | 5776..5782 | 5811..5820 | 0.52 A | 99.3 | 101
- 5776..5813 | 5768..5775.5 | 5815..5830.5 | 0.50 A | 98.8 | 100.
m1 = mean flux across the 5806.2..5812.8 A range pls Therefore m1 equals 99.6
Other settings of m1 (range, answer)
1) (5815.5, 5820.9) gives 101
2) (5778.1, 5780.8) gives 98.1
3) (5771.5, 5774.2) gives 99.3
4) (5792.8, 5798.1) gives 102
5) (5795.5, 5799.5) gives 102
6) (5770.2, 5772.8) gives 98.5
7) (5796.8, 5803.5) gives 99.2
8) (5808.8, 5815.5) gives 100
